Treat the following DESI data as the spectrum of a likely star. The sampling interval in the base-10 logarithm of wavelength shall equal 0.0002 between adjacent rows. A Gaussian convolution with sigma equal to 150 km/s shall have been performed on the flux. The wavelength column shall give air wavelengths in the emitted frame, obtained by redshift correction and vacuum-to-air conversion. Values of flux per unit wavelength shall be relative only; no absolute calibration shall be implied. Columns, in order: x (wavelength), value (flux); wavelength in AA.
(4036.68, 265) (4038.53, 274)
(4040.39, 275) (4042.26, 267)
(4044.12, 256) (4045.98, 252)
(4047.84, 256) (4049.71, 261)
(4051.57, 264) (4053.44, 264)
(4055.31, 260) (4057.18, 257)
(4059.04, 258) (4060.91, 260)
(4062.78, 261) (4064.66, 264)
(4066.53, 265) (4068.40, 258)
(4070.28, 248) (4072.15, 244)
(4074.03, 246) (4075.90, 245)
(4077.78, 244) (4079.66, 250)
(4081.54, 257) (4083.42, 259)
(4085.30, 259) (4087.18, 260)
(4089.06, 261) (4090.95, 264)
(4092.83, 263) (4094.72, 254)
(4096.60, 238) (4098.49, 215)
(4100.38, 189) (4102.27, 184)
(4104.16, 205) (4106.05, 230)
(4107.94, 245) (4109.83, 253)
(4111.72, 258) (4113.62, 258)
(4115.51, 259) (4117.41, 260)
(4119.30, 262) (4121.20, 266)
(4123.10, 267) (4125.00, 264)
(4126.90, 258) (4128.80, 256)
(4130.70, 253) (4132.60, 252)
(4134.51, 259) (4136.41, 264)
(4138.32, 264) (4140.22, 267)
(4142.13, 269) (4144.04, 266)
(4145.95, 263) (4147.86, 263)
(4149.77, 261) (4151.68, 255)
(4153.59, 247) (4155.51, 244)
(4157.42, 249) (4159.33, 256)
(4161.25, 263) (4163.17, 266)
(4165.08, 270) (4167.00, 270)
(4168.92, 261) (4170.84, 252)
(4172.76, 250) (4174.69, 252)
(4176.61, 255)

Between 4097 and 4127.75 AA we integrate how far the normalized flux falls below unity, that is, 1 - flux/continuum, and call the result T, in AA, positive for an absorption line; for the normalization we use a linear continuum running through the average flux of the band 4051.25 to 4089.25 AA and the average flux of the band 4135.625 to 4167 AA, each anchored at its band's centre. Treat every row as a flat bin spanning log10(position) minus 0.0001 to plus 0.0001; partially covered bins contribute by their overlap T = 2.0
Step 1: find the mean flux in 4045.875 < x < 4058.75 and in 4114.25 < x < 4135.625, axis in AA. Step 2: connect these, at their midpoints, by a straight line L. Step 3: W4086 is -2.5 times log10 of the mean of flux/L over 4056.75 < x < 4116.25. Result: 0.05 mag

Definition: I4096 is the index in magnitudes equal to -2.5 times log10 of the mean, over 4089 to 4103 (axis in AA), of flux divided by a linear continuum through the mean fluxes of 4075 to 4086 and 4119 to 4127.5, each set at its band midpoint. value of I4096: 0.11 mag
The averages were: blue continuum 252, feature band 232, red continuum 264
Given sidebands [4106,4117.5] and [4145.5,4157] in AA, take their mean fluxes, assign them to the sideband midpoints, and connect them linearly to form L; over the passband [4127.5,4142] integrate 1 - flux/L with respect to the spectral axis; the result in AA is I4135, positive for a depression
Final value -0.33 AA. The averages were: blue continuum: 253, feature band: 260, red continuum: 255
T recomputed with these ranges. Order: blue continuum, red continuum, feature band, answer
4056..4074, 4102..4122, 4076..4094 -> -0.4 AA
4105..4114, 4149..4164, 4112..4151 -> -1.6 AA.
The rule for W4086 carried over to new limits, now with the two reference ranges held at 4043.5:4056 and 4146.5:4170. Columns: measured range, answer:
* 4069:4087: 0.04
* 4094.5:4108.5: 0.19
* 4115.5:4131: -0.01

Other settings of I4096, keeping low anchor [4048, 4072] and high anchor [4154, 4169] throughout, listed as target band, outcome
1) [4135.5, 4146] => -0.026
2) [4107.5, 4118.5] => 0.013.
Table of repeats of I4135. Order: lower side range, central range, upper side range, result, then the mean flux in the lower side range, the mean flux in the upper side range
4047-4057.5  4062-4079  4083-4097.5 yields 0.41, 260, 257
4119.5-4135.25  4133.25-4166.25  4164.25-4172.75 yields 0.04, 259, 262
